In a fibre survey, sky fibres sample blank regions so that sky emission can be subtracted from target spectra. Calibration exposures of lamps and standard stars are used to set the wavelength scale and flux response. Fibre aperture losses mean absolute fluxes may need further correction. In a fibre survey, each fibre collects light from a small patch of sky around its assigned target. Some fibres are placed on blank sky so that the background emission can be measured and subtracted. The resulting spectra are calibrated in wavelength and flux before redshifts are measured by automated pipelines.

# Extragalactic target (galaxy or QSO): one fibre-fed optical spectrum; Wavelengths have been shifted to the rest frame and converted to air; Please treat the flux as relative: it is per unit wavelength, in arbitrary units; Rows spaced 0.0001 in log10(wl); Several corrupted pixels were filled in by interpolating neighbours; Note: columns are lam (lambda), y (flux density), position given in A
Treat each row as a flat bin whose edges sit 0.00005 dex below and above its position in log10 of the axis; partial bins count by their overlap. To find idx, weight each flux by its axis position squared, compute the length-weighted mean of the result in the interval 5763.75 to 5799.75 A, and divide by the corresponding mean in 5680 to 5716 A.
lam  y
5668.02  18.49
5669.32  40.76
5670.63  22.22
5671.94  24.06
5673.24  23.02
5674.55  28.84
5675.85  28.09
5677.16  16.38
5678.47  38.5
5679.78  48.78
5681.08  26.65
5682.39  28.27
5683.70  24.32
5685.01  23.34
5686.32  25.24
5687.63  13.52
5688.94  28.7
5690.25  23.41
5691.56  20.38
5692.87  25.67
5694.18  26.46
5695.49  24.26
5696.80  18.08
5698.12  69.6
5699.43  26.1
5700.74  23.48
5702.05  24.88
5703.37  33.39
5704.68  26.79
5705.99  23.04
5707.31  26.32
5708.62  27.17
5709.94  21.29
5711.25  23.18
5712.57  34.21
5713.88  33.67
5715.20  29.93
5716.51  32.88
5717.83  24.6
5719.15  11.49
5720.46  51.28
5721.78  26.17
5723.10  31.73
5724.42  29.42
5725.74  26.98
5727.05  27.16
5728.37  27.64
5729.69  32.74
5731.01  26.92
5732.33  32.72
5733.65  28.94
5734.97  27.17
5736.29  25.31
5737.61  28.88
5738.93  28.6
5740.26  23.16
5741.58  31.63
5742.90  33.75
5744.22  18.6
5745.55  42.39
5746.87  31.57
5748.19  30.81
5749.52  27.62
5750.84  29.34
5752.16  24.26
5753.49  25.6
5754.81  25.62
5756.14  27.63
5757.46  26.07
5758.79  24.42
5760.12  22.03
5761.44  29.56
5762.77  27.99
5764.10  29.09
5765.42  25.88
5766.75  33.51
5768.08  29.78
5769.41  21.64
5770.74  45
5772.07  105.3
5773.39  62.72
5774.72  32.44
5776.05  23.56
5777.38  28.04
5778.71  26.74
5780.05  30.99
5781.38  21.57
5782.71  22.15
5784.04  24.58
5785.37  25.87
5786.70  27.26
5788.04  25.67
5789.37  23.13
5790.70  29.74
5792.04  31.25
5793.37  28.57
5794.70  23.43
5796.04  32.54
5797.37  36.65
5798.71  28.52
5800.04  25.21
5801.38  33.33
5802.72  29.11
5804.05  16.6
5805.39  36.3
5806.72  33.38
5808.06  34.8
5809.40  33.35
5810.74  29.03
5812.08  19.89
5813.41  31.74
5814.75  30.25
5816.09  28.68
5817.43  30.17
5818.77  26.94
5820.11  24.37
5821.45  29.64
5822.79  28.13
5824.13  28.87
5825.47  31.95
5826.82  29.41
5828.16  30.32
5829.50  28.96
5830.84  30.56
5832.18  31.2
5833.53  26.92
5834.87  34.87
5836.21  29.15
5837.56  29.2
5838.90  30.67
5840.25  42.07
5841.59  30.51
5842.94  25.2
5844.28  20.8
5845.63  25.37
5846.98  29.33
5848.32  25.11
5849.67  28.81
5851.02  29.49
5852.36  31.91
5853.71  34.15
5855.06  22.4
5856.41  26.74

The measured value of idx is 1.22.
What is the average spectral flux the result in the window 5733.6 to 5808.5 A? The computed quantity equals 30.3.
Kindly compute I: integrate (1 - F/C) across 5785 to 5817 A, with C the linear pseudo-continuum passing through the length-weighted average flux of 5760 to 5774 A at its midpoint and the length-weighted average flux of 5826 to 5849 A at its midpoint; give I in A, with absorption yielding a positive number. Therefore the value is 5.3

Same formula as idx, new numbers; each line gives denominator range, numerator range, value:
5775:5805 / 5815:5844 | 1.11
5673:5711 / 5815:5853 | 1.12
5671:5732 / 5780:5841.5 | 1.08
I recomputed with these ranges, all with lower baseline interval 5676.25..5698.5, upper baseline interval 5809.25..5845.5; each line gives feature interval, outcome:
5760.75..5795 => -4.2 A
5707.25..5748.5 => -1.2 A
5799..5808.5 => -0.2 A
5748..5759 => 0.7 A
